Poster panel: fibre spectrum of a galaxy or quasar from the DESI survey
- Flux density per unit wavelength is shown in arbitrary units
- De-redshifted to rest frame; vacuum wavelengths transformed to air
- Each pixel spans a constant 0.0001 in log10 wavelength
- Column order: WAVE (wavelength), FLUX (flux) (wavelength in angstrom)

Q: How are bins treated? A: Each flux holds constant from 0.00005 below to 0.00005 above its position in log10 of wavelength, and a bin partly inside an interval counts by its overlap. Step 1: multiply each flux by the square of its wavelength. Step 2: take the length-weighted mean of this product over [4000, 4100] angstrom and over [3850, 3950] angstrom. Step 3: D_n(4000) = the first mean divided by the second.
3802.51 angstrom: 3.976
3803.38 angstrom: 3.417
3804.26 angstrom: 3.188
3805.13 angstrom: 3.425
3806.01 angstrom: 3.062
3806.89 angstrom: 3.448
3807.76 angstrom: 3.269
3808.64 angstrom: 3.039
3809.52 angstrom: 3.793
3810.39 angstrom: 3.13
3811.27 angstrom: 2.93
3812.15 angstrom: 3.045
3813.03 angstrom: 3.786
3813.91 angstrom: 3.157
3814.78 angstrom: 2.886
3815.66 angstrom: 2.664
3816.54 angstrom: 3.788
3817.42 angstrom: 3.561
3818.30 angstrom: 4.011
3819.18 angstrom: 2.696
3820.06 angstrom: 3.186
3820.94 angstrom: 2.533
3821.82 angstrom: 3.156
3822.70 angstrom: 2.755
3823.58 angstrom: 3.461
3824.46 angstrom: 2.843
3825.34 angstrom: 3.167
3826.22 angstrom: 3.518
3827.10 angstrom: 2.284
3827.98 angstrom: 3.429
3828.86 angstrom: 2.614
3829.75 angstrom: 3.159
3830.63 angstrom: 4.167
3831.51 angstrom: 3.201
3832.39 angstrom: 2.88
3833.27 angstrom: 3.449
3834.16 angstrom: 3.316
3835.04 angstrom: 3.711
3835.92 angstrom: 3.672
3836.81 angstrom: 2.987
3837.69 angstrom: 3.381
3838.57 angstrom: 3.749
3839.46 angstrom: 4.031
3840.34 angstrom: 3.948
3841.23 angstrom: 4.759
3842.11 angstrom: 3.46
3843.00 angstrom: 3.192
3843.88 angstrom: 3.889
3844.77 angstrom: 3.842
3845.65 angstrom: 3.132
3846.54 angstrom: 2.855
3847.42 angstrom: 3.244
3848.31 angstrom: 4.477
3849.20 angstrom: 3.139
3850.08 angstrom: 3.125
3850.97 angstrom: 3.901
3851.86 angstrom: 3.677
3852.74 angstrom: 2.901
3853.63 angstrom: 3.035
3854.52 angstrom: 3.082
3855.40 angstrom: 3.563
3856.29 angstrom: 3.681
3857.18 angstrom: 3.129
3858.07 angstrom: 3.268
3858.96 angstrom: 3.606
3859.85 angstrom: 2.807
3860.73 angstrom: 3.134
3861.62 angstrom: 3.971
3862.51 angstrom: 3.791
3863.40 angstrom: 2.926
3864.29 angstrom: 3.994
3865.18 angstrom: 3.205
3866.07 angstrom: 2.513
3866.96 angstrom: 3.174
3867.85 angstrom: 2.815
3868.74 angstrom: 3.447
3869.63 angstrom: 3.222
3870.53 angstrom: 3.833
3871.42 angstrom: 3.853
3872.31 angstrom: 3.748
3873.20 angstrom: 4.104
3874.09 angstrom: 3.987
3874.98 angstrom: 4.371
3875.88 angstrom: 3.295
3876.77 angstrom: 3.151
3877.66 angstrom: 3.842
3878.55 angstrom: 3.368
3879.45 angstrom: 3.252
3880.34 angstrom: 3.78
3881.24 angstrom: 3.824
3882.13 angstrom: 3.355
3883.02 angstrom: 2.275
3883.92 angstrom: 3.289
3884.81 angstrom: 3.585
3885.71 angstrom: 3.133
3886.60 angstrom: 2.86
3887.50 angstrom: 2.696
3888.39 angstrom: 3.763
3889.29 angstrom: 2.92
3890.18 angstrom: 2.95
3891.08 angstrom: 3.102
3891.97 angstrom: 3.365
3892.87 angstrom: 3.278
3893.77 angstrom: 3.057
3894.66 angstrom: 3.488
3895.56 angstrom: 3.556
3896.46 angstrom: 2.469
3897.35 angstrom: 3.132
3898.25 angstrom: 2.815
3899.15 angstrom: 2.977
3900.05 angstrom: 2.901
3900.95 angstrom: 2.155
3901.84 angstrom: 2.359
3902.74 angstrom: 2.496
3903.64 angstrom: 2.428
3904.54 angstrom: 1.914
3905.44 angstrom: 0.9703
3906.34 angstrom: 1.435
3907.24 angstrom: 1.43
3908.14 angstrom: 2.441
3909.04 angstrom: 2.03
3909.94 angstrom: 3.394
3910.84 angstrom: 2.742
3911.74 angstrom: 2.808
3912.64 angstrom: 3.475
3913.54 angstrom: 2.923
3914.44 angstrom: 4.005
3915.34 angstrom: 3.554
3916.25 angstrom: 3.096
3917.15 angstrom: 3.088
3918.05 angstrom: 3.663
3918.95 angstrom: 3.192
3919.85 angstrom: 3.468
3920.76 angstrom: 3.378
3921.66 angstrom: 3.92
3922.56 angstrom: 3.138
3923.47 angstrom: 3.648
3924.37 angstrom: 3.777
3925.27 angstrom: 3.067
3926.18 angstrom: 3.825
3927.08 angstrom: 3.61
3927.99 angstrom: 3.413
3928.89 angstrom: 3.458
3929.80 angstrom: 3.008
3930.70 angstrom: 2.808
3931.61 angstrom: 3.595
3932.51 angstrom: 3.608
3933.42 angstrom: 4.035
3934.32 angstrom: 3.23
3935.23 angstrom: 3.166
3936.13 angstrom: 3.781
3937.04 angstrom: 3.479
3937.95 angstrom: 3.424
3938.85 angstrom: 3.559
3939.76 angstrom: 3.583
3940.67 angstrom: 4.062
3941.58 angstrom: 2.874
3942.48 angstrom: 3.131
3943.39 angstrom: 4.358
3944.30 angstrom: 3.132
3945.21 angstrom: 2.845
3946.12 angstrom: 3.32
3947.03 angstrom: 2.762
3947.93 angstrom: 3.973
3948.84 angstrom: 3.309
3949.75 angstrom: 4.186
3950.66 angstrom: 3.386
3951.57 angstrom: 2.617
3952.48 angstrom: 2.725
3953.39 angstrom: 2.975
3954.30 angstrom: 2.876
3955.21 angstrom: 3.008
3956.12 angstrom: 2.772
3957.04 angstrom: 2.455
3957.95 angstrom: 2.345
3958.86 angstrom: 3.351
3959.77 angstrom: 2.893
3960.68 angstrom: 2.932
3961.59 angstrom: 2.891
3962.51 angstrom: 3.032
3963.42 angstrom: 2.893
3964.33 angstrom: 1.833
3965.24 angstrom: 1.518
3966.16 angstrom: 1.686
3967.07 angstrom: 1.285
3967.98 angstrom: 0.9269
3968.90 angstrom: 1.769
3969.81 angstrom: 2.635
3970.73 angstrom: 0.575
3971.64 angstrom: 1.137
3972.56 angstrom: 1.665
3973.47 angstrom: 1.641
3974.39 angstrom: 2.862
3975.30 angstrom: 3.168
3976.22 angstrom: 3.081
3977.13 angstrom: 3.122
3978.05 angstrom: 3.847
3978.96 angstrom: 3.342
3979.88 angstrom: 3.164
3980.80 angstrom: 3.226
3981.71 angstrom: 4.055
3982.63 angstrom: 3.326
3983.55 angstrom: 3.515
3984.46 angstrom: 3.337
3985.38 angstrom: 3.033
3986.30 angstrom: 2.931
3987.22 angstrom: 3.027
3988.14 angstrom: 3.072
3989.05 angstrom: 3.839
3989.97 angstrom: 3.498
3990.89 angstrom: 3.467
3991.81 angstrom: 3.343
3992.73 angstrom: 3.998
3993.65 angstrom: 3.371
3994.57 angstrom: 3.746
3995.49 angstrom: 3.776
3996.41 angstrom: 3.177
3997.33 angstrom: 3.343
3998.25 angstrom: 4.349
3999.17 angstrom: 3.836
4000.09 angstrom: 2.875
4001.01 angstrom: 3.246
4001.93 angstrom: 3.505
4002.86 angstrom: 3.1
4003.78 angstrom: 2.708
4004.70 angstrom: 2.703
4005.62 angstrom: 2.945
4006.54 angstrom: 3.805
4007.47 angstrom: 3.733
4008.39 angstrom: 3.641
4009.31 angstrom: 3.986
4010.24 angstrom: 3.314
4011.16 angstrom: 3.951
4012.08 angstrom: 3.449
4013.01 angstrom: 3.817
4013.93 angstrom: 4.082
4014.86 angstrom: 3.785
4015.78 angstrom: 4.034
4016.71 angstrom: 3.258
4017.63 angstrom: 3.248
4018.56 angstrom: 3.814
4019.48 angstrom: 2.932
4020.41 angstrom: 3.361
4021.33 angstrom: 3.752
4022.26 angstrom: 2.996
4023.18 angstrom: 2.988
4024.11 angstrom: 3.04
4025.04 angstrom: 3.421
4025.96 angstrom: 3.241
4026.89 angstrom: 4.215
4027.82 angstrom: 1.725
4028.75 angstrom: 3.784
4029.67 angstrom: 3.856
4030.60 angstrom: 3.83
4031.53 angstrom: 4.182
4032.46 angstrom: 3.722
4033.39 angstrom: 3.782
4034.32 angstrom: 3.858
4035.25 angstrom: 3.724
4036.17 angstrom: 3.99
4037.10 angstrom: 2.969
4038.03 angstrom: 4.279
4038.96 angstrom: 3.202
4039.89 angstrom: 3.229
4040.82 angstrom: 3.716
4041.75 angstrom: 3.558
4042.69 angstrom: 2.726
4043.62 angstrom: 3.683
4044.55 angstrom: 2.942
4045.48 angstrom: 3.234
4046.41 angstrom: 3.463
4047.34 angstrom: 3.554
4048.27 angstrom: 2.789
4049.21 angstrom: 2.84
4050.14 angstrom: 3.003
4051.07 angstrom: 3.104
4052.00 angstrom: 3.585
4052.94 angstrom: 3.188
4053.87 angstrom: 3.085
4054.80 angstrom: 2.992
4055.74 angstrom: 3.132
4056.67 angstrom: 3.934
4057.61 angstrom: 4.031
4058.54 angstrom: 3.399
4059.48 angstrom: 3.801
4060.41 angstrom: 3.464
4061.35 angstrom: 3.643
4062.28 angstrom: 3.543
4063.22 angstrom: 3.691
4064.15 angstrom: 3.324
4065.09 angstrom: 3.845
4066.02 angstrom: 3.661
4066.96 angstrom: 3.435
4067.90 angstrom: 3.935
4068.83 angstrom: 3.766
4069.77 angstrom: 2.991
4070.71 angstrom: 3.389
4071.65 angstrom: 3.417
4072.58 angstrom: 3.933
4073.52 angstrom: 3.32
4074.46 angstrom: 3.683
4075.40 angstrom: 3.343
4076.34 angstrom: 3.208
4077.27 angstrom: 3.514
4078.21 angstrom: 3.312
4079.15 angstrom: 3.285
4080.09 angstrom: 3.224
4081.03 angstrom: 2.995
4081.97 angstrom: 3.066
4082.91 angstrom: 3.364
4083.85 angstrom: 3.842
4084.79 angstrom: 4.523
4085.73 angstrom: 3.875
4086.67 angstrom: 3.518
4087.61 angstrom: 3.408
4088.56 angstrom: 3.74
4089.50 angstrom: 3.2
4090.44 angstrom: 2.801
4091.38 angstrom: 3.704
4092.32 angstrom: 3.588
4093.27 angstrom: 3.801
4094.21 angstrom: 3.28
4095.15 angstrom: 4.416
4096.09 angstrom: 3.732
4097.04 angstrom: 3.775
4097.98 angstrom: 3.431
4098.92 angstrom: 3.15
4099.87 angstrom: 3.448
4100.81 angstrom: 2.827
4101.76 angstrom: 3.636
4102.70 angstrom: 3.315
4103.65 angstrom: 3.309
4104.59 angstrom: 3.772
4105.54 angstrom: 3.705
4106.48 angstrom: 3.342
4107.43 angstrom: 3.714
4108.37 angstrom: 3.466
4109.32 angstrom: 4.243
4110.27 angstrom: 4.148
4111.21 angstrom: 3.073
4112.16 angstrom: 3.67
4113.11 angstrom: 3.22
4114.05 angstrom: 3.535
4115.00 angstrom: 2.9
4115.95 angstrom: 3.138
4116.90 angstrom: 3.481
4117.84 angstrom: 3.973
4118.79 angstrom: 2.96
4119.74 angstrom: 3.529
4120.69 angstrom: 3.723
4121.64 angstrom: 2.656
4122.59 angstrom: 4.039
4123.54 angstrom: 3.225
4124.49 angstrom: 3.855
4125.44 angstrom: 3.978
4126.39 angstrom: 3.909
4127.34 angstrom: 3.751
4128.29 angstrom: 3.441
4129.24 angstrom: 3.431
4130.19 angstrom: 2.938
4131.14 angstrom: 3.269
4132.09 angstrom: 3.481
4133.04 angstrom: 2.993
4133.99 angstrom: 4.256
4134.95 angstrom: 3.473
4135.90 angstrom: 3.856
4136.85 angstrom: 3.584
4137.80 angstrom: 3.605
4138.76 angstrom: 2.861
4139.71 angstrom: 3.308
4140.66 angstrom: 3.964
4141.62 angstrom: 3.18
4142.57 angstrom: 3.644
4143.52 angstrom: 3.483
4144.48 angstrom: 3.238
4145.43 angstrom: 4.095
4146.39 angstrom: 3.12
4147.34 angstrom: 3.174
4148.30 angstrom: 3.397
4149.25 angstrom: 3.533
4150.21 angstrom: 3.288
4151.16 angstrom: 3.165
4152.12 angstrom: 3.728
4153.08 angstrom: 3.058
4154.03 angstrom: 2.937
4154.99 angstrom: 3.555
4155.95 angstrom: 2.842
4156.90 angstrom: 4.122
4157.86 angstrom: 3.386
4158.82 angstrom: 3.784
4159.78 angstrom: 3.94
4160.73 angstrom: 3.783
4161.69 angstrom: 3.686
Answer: 1.16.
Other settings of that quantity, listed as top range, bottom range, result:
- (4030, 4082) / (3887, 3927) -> 1.26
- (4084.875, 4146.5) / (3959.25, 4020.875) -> 1.21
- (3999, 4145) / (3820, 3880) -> 1.14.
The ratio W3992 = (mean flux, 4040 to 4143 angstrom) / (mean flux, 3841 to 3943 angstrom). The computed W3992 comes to 1.1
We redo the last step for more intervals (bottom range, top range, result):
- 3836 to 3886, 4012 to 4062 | 1.00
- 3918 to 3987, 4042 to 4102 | 1.14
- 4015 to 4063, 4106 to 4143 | 1.02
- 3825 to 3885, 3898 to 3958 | 0.90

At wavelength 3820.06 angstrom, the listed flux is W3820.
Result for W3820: 3.186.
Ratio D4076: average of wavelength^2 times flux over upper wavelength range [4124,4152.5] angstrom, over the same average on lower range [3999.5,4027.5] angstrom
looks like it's 1.1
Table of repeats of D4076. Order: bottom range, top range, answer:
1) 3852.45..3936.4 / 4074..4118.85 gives 1.21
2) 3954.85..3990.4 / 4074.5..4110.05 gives 1.39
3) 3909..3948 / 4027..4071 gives 1.09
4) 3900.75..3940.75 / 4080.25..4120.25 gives 1.24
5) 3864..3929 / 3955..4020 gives 1.02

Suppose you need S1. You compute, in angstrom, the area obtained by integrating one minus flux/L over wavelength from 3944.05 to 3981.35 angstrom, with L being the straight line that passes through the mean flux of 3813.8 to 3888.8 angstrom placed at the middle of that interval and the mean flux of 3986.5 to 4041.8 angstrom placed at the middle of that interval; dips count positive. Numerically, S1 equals 8.59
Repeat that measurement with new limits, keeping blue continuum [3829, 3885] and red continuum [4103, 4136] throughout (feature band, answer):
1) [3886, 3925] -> 6.0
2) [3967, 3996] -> 4.7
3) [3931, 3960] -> 1.7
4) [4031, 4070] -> 0.3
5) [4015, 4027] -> 0.4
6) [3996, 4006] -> 0.7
